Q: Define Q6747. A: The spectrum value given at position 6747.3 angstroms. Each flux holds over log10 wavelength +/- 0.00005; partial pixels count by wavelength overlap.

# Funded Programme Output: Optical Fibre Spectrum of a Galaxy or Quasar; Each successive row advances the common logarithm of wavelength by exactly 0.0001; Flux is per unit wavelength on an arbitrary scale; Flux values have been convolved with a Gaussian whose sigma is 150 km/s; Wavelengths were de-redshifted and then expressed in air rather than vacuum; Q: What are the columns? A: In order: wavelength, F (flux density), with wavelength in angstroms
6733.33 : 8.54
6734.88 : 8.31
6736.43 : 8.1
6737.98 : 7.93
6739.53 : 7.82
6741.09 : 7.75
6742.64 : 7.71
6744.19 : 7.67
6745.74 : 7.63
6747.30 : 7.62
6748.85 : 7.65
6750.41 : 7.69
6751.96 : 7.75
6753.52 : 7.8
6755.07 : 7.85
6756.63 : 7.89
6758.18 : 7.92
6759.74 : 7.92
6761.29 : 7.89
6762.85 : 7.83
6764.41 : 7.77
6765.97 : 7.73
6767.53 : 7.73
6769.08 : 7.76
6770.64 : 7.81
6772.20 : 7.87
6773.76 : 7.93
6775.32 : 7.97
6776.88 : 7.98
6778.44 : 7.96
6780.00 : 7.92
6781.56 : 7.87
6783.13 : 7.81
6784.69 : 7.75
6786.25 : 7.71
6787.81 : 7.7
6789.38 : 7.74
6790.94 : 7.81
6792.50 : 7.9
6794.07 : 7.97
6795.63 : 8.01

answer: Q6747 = 7.62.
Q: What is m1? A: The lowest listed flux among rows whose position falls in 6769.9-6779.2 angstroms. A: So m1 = 7.81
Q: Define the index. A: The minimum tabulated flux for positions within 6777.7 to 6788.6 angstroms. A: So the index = 7.7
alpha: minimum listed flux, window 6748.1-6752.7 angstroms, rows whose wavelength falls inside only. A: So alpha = 7.65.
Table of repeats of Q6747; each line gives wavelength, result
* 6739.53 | 7.82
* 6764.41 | 7.77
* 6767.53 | 7.73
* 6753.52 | 7.8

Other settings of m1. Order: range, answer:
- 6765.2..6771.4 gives 7.73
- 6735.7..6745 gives 7.67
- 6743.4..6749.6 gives 7.62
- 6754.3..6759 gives 7.85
